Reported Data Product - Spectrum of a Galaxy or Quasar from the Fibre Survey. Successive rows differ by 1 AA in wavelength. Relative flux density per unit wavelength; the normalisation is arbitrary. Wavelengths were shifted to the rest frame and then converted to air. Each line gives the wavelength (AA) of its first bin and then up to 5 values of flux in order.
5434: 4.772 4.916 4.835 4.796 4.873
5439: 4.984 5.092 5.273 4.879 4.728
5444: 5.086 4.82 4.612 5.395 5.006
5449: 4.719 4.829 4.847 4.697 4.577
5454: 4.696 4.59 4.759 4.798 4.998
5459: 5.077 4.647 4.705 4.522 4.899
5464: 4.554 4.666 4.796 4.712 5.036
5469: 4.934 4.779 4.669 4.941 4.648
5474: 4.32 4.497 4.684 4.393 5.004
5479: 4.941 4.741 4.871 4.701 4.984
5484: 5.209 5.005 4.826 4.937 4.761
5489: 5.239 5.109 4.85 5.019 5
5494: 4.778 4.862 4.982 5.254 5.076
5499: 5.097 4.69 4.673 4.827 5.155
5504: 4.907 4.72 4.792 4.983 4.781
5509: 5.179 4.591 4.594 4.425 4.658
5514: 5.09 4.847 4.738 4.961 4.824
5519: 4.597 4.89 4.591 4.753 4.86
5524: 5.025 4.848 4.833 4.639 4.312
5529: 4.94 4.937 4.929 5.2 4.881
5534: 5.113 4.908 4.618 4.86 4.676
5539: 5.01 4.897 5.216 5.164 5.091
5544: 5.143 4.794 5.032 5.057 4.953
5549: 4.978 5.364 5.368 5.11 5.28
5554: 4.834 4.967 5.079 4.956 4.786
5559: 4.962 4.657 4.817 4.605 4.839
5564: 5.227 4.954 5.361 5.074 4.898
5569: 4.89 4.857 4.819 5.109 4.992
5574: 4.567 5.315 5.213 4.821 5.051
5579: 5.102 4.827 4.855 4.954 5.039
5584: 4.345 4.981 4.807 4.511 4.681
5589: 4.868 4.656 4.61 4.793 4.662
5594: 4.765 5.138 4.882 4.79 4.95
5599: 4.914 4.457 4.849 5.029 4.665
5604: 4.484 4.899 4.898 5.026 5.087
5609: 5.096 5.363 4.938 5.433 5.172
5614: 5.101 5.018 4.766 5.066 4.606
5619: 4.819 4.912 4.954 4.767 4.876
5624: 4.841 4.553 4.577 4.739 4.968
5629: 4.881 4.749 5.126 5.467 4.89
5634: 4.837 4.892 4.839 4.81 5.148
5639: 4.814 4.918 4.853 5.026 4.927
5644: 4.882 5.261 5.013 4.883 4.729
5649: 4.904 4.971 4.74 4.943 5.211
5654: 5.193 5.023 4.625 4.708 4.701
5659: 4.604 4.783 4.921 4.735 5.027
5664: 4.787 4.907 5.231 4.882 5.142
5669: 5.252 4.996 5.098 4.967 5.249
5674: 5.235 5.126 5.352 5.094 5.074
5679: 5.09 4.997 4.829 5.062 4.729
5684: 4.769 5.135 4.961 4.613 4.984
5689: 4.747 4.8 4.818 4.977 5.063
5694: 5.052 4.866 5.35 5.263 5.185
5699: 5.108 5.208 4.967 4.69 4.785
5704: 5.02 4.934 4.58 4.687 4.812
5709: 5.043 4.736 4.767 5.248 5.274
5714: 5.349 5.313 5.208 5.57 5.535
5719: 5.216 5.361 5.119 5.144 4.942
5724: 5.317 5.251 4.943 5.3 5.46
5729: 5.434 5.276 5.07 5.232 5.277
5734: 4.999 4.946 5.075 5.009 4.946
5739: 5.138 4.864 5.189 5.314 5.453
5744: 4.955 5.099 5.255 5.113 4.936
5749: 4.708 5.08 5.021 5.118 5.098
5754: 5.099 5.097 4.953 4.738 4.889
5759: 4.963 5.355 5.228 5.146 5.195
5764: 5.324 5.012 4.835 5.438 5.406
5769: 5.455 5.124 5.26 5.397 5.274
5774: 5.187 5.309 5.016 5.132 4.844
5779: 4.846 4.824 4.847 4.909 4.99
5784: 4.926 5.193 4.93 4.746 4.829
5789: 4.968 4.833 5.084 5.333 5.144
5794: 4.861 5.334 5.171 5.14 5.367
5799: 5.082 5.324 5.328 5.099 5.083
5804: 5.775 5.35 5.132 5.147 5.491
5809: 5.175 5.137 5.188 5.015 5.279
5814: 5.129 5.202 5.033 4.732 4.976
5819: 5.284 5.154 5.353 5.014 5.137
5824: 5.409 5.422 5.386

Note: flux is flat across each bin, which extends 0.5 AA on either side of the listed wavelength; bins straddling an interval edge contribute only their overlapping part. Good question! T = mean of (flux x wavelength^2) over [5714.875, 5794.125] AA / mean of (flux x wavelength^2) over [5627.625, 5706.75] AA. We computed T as 1.1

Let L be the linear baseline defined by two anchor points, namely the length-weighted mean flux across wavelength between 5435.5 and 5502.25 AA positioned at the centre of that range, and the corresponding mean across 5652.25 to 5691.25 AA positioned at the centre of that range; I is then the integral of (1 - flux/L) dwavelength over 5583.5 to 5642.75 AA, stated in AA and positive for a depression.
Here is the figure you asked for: 0.7 AA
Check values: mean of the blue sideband 4.85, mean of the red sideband 4.96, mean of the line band 4.87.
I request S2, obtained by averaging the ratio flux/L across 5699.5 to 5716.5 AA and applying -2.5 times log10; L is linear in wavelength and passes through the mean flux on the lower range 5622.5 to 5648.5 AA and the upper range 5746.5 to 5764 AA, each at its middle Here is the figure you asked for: 0.00 mag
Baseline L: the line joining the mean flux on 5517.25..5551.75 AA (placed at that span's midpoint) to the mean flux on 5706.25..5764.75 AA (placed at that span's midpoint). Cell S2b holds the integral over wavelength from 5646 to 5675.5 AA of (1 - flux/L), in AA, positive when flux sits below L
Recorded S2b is 0.6 AA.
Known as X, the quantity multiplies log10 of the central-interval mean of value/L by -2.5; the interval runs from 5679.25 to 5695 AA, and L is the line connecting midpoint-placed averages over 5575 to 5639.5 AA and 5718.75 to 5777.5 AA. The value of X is 0.028 mag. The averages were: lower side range 4.89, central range 4.9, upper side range 5.14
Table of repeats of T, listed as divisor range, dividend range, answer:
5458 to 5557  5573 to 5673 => 1.05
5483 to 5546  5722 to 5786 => 1.14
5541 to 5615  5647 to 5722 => 1.05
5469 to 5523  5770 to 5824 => 1.18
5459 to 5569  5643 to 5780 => 1.11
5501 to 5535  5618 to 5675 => 1.07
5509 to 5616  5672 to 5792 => 1.10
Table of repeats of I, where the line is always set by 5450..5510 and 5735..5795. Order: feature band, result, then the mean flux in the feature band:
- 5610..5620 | -0.1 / 5.01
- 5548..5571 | -0.4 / 4.99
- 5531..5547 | -0.3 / 4.97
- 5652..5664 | 0.3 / 4.87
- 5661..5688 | -0.1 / 5.01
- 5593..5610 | 0.2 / 4.88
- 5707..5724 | -0.4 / 5.16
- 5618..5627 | 0.3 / 4.77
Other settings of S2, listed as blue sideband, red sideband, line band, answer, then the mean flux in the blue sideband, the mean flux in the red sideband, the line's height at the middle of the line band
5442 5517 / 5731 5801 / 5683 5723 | 0.00 mag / 4.83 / 5.09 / 5.03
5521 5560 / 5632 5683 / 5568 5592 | 0.02 mag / 4.95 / 4.97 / 4.95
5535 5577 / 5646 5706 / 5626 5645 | 0.01 mag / 4.98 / 4.96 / 4.97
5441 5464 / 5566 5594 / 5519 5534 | 0.00 mag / 4.82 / 4.87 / 4.85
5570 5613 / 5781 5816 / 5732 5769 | 0.00 mag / 4.89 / 5.13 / 5.08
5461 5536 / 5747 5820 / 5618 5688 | 0.01 mag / 4.84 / 5.11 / 4.98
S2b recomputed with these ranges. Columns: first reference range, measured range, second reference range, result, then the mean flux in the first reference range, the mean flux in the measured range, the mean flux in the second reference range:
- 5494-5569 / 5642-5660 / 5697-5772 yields 0.5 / 4.91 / 4.9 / 5.11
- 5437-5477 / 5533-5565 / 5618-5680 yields -0.7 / 4.8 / 4.98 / 4.94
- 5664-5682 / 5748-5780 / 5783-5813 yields 0.1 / 5.08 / 5.11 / 5.14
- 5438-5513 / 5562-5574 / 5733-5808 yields -0.1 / 4.84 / 4.97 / 5.11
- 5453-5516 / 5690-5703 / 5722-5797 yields 0.0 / 4.83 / 5.03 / 5.1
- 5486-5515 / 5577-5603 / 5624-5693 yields 0.5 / 4.89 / 4.82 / 4.94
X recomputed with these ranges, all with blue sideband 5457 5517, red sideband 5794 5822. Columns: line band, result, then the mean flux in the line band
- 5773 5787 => 0.04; 5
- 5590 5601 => 0.04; 4.79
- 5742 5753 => 0.01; 5.09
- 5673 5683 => -0.01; 5.08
